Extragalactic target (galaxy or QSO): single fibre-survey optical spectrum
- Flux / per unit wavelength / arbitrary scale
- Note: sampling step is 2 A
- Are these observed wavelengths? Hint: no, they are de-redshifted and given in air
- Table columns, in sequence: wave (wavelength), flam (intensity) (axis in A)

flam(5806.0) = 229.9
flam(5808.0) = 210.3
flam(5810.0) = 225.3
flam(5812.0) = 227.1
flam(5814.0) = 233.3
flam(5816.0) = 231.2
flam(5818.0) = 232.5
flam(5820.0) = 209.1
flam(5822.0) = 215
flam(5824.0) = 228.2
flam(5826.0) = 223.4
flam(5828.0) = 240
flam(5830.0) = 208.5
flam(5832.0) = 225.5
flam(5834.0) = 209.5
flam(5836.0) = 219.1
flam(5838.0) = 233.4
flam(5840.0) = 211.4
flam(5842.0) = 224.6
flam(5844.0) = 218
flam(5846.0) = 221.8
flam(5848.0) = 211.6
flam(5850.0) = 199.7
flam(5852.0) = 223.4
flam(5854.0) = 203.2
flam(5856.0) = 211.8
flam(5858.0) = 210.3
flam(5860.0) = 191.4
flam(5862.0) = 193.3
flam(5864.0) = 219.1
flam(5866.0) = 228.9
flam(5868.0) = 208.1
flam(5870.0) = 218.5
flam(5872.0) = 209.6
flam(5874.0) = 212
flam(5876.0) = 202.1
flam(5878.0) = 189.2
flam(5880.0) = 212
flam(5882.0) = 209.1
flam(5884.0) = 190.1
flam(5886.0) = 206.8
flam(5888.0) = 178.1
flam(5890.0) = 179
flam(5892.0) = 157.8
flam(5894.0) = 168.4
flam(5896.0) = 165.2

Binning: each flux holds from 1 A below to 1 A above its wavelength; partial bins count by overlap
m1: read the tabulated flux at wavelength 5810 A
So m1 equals 225.3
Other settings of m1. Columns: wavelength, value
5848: 211.6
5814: 233.3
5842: 224.6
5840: 211.4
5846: 221.8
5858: 210.3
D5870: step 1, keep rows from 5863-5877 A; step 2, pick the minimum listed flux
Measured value 202.1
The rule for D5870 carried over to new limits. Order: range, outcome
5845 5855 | 199.7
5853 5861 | 191.4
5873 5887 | 189.2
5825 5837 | 208.5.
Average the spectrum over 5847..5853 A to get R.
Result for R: 212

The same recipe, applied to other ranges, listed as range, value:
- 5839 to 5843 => 218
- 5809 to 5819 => 230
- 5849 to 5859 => 210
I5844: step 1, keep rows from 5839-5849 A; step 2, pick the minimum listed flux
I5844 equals 211.4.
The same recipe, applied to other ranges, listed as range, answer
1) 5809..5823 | 209.1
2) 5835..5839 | 219.1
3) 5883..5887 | 190.1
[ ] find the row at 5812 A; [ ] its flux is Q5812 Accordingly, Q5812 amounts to 227.1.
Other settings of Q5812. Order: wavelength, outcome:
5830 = 208.5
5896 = 165.2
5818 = 232.5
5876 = 202.1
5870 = 218.5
